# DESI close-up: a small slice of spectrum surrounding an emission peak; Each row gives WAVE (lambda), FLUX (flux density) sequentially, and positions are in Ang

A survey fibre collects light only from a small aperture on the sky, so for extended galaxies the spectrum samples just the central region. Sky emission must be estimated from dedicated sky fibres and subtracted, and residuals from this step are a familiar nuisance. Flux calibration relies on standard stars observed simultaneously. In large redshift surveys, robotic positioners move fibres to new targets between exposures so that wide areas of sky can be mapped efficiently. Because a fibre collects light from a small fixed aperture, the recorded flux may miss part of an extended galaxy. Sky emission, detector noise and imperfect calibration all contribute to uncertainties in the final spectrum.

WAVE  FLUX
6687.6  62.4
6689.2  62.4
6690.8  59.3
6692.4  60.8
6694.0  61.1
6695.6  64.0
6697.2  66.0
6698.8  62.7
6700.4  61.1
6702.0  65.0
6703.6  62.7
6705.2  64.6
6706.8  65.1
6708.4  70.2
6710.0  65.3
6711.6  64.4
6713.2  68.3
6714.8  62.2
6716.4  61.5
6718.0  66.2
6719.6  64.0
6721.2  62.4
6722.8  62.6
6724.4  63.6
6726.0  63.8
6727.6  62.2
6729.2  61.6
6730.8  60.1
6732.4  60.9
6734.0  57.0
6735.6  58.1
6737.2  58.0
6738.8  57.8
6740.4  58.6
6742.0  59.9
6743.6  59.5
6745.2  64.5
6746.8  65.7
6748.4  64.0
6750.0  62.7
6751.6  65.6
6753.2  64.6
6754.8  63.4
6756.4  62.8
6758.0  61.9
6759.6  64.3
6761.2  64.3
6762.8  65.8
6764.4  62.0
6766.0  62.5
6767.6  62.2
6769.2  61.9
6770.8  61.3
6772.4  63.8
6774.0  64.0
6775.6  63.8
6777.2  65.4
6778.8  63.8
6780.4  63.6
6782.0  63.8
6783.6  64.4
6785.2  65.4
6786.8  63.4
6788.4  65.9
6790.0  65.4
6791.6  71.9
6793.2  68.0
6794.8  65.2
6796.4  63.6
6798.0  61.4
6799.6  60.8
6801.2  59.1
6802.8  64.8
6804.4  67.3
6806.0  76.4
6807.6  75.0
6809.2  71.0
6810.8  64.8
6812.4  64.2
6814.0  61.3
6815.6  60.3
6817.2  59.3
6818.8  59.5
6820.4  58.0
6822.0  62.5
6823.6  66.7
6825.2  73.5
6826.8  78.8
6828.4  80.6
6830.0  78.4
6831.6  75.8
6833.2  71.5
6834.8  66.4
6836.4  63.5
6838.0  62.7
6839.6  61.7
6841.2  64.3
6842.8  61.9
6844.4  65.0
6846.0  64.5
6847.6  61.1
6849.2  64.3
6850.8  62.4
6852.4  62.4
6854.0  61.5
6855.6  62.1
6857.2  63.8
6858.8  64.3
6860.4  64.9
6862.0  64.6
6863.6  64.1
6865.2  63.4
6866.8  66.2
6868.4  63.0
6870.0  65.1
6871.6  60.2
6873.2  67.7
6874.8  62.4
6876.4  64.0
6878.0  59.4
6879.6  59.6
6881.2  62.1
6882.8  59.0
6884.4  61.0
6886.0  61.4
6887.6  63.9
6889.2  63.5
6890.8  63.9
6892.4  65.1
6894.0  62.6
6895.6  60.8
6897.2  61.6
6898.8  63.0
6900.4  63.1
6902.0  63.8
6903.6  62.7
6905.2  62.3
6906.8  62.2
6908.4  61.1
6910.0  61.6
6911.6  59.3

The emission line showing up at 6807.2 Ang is H-alpha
